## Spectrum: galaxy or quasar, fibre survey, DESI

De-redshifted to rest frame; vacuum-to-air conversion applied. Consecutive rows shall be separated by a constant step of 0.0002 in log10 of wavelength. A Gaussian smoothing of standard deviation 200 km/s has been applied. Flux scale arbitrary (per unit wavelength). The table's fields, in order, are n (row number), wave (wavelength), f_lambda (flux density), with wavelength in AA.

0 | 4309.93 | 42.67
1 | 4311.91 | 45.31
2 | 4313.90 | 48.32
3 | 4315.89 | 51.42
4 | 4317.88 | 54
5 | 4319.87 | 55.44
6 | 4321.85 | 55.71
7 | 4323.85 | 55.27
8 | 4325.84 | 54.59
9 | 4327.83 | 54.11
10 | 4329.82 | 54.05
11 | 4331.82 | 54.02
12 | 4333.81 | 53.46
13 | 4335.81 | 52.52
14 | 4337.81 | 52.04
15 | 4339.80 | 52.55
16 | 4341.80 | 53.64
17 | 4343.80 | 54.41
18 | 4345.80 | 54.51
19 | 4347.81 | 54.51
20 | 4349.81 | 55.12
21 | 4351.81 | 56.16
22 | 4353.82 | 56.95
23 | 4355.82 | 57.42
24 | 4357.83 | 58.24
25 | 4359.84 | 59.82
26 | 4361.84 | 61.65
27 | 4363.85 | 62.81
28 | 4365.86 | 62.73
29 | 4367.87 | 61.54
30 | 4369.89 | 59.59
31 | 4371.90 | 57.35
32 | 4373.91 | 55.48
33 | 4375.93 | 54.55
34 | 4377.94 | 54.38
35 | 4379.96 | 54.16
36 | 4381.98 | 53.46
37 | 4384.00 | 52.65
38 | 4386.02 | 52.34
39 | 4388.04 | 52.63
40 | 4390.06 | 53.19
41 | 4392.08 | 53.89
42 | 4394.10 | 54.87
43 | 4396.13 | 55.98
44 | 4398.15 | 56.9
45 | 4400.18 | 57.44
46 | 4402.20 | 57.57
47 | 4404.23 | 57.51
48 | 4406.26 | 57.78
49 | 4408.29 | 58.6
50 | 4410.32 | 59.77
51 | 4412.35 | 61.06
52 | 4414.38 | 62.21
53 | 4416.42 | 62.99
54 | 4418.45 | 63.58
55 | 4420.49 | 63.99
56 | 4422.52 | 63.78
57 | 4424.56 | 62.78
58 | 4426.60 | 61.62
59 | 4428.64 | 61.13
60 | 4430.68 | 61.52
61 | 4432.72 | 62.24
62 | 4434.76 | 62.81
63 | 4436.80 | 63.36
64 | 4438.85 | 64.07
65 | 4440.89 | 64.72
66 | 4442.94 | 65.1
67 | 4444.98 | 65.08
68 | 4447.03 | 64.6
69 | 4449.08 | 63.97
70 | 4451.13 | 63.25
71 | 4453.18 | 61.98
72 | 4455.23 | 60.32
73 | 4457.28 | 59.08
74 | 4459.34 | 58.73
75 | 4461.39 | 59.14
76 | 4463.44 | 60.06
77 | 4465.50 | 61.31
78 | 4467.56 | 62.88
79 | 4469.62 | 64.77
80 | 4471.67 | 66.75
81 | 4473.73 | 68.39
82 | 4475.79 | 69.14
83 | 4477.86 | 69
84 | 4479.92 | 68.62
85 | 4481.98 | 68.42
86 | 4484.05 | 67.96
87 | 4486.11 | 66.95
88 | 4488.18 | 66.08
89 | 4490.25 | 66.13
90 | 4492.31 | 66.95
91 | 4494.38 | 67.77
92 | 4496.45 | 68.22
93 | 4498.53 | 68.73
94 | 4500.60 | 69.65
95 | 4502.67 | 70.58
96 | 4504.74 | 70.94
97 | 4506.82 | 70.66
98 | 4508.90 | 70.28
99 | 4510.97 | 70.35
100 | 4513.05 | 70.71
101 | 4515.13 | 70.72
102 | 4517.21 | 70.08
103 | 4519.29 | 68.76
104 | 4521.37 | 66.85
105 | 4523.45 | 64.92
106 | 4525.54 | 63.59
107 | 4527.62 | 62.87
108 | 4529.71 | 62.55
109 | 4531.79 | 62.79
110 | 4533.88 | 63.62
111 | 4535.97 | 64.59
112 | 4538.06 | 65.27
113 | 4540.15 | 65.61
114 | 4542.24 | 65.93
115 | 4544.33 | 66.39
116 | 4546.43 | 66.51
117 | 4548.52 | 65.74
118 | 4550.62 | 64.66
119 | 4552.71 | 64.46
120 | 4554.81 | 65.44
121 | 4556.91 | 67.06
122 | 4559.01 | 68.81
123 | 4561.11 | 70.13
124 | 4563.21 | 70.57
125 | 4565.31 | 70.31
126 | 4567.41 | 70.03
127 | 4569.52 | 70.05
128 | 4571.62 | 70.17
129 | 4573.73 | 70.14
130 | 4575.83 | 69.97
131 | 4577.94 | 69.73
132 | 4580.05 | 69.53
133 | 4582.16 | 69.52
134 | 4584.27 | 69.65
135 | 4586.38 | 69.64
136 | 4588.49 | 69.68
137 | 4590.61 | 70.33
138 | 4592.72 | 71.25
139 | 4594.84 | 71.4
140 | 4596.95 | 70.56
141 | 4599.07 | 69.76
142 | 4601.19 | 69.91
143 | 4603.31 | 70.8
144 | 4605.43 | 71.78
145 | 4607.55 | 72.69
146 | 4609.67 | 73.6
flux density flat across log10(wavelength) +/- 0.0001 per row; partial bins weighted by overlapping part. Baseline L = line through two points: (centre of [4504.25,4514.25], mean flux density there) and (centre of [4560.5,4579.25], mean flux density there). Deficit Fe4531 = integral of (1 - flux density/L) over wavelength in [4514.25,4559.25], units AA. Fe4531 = 2.97 AA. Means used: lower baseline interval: 70.5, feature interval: 65.7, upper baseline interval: 70.1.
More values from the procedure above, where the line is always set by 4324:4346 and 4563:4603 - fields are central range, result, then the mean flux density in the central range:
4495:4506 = -0.8 AA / 69.5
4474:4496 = -1.4 AA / 67.7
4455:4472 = 0.3 AA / 61.3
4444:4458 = -0.3 AA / 62.7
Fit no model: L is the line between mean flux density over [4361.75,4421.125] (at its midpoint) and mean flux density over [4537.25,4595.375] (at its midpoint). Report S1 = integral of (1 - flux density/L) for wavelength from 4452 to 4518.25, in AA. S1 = -3.2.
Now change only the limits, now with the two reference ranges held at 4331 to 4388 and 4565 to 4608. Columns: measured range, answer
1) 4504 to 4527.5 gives -1.0 AA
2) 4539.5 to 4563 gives 0.5 AA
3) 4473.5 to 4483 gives -0.8 AA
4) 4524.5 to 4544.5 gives 0.8 AA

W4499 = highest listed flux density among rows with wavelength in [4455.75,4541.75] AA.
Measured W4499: 70.94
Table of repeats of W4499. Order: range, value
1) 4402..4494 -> 69.14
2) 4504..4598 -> 71.4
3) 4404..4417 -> 62.99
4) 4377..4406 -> 57.57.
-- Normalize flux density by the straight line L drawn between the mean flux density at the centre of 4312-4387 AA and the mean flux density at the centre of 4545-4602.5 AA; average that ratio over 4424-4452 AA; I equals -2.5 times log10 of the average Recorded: -0.045 mag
